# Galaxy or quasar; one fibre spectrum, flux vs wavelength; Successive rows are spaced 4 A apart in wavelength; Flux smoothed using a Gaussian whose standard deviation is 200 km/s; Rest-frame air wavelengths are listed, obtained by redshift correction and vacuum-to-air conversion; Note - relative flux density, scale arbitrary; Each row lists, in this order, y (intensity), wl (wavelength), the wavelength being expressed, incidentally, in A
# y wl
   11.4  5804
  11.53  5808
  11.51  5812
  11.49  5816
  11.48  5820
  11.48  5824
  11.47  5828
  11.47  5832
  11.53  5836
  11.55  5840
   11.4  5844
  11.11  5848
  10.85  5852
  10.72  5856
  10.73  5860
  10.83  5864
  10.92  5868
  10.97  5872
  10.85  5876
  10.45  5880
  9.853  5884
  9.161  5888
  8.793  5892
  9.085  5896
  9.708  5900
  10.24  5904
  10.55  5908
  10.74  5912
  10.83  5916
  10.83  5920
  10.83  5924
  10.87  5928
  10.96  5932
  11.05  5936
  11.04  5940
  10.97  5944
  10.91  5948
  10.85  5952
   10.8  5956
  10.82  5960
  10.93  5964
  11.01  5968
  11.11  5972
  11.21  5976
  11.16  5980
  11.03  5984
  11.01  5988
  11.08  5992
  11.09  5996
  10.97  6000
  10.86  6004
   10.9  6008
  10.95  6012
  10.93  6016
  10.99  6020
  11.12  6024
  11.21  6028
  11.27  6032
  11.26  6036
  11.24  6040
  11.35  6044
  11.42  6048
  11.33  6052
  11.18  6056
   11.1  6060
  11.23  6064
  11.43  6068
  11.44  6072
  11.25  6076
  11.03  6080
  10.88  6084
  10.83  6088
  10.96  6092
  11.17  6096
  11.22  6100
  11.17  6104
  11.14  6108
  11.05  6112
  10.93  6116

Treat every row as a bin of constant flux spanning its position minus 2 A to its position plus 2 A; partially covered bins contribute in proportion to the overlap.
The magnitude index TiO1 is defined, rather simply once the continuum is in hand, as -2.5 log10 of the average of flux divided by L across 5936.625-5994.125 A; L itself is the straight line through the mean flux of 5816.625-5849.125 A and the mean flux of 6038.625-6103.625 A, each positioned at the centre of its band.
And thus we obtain 0.03 mag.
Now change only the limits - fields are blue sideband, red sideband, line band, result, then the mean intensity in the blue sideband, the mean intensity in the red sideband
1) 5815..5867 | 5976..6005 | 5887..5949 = 0.072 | 11.2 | 11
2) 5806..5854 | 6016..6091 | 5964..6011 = 0.021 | 11.4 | 11.2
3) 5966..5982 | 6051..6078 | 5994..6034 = 0.016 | 11.1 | 11.3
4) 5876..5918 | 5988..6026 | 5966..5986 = -0.040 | 9.98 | 11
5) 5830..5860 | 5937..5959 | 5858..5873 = 0.028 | 11.2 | 10.9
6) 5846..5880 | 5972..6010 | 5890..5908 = 0.141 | 10.8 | 11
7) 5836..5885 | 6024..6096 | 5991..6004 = 0.009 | 10.9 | 11.2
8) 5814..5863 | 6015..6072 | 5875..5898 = 0.167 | 11.3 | 11.2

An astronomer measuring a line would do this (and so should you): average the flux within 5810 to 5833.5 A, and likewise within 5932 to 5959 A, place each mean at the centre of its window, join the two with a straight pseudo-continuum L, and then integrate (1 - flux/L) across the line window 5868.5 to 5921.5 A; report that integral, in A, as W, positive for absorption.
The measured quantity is 4.7 A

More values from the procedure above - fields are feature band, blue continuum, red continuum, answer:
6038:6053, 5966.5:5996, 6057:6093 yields -0.3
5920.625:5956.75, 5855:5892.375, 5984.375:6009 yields -0.7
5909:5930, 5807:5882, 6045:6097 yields 0.7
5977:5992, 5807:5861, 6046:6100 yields 0.2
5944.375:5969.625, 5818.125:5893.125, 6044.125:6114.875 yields 0.2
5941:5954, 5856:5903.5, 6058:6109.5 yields -0.5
